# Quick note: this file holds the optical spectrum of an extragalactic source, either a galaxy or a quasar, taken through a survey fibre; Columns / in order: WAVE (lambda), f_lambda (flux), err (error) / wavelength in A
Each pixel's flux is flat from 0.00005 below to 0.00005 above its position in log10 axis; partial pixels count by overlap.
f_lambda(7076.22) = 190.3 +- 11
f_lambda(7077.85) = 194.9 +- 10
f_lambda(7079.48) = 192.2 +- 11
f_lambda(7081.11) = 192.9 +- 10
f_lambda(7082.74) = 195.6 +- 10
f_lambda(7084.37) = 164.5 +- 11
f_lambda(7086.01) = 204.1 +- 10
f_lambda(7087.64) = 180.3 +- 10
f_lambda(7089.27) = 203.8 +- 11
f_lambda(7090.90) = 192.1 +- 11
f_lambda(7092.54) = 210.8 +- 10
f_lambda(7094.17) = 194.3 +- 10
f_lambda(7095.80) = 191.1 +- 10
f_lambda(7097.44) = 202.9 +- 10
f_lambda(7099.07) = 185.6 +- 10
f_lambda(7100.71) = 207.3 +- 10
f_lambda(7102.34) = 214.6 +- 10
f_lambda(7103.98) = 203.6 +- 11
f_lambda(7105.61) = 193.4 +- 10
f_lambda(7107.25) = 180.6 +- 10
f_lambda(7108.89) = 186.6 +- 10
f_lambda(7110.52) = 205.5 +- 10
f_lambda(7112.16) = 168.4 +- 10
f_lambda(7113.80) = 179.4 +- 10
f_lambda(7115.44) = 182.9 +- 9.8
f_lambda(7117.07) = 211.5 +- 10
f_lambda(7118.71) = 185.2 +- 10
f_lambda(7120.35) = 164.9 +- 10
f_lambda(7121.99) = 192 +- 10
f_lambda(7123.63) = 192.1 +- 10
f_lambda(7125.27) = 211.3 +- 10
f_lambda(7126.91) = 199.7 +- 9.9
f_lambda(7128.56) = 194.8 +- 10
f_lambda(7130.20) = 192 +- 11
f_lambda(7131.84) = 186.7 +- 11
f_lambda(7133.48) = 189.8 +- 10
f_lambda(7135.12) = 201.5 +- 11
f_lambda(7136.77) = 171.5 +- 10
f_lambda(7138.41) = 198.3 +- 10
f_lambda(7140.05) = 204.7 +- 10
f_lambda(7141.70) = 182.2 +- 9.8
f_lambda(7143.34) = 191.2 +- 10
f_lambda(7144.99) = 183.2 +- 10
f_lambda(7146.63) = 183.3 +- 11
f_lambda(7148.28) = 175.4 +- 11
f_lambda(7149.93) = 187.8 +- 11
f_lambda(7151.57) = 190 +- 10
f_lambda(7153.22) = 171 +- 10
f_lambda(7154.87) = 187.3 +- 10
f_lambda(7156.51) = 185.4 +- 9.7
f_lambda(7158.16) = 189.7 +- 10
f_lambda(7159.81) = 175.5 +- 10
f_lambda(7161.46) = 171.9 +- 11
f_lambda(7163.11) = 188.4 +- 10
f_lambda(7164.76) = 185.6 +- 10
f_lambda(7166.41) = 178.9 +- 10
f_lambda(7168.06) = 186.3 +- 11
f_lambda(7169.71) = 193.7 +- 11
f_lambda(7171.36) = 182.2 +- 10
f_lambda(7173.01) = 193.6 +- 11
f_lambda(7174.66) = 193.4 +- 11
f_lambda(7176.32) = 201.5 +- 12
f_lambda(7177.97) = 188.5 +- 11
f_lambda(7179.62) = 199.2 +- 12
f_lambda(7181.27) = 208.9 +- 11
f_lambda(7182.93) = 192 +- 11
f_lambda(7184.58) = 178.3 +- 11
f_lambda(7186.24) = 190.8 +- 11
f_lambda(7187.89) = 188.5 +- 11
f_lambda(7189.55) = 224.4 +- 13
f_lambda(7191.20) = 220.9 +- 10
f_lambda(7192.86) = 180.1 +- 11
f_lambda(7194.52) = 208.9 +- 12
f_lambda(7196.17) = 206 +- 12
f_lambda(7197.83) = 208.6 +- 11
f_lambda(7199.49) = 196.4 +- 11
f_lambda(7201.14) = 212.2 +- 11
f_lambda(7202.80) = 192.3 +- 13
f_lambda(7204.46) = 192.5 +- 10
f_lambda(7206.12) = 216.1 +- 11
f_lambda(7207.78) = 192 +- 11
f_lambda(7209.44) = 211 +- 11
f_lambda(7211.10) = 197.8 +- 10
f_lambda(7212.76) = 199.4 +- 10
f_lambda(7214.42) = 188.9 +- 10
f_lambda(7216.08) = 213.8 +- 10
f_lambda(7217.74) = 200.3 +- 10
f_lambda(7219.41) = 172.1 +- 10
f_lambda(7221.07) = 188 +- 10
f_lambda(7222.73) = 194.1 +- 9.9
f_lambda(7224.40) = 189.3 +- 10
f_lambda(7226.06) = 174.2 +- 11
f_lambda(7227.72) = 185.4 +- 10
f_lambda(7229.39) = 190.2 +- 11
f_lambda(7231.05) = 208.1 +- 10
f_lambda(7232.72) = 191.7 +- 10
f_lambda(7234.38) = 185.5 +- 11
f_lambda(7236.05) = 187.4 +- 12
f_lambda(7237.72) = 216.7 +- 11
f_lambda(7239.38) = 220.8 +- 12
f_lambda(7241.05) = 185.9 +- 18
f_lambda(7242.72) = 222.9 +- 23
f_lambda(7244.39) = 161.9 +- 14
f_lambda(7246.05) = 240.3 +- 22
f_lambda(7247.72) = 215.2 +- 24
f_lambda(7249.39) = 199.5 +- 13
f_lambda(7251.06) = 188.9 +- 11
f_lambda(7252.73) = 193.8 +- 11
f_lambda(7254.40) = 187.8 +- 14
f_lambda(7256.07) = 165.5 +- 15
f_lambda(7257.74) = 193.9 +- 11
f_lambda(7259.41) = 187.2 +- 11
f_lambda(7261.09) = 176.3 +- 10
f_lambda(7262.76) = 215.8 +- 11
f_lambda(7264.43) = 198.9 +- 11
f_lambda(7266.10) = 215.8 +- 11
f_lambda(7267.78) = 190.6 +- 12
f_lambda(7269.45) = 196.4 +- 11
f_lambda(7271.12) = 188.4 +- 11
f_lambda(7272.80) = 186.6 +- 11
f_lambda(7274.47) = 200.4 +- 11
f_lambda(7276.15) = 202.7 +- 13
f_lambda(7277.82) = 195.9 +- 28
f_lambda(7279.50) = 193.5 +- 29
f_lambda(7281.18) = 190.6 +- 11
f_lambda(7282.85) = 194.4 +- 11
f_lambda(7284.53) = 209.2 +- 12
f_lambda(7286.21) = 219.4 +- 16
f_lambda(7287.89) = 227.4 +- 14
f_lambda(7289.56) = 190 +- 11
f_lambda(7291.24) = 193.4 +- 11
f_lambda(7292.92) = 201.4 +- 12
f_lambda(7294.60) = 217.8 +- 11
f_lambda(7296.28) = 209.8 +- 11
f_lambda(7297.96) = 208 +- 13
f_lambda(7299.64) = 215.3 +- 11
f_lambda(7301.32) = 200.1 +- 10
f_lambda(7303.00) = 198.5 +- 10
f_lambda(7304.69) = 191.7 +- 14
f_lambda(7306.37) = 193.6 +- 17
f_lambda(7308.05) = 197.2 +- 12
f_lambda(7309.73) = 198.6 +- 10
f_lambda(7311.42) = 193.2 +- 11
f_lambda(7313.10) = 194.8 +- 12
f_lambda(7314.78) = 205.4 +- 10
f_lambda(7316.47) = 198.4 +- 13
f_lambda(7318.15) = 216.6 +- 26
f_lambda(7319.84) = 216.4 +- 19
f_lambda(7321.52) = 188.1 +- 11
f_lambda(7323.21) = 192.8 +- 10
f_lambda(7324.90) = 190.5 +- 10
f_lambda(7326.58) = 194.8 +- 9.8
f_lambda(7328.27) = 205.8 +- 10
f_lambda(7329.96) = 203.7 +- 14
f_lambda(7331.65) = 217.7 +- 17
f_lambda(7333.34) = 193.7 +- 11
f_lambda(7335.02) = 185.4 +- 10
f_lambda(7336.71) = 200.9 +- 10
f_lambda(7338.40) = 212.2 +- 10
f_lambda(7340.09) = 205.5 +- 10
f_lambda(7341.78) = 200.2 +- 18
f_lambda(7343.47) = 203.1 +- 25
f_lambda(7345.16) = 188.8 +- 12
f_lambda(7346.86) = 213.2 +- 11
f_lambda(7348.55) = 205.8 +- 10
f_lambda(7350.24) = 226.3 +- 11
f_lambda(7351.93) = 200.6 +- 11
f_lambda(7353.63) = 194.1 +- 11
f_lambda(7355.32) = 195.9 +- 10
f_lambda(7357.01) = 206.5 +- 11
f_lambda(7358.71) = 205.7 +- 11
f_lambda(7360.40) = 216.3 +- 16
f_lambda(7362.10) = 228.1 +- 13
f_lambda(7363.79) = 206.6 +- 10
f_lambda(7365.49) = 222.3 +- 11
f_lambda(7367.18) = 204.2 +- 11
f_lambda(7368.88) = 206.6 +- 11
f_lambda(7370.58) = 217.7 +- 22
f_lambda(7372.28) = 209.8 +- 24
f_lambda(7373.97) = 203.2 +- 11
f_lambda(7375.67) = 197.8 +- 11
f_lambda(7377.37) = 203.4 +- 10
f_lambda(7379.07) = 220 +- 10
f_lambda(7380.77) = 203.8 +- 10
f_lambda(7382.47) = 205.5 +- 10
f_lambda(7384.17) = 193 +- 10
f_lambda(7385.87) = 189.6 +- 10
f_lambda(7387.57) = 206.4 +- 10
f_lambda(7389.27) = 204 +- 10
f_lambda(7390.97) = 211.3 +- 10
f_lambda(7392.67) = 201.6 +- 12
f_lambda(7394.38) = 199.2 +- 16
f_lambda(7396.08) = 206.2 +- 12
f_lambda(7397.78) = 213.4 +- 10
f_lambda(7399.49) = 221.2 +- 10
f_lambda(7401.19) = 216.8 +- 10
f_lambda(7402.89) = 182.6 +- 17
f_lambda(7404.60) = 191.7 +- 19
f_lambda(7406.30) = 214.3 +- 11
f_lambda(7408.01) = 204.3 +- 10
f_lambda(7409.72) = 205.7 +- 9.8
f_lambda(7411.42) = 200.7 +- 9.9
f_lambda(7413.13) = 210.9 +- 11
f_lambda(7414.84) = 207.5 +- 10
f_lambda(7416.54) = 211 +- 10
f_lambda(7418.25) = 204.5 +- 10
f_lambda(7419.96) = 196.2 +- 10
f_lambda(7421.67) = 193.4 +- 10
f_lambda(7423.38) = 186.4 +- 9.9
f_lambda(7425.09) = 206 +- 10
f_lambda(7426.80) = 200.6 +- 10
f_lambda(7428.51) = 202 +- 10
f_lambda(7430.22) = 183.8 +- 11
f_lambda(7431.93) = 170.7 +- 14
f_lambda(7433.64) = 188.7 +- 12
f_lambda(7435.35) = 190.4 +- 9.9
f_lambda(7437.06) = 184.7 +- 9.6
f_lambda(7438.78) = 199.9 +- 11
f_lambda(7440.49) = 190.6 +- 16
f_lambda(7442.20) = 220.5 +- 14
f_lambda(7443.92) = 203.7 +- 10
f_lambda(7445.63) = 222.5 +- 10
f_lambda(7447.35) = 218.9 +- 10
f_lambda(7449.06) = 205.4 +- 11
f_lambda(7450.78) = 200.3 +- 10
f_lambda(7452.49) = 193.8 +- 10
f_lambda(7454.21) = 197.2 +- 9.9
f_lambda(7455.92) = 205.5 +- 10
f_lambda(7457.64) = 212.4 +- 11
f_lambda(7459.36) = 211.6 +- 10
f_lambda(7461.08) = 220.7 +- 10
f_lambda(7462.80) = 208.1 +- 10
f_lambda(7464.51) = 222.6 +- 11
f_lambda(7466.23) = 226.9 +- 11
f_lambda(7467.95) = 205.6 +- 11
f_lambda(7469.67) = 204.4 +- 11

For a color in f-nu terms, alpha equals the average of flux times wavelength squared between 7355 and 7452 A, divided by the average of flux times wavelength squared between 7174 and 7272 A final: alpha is 1.09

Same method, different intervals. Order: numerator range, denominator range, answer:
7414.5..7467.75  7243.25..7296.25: 1.07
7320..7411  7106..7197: 1.14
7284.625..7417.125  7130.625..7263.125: 1.10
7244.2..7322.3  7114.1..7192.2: 1.09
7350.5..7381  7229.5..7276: 1.09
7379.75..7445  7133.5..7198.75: 1.12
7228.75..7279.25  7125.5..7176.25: 1.08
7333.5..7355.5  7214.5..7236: 1.10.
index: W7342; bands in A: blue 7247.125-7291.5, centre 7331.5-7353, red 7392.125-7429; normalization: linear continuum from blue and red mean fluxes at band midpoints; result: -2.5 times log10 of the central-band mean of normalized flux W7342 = -0.02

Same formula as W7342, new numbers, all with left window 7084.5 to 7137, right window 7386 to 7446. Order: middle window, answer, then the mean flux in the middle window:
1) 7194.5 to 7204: -0.04 mag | 203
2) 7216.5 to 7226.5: 0.05 mag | 188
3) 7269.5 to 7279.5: 0.01 mag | 195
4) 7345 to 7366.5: -0.05 mag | 209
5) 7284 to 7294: -0.05 mag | 207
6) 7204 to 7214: -0.03 mag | 201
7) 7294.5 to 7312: -0.02 mag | 202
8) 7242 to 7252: -0.04 mag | 205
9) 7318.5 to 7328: 0.00 mag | 198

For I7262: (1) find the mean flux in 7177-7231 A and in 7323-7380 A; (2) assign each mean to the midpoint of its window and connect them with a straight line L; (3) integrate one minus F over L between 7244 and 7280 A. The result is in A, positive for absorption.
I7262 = 0.8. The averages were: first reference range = 197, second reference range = 205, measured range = 196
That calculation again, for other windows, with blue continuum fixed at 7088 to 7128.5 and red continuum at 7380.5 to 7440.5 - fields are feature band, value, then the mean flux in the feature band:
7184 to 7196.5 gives -0.3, 200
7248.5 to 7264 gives 0.5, 190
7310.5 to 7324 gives -0.2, 201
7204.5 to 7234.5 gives 0.3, 194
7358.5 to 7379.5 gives -1.2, 211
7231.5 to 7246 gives -0.2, 199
